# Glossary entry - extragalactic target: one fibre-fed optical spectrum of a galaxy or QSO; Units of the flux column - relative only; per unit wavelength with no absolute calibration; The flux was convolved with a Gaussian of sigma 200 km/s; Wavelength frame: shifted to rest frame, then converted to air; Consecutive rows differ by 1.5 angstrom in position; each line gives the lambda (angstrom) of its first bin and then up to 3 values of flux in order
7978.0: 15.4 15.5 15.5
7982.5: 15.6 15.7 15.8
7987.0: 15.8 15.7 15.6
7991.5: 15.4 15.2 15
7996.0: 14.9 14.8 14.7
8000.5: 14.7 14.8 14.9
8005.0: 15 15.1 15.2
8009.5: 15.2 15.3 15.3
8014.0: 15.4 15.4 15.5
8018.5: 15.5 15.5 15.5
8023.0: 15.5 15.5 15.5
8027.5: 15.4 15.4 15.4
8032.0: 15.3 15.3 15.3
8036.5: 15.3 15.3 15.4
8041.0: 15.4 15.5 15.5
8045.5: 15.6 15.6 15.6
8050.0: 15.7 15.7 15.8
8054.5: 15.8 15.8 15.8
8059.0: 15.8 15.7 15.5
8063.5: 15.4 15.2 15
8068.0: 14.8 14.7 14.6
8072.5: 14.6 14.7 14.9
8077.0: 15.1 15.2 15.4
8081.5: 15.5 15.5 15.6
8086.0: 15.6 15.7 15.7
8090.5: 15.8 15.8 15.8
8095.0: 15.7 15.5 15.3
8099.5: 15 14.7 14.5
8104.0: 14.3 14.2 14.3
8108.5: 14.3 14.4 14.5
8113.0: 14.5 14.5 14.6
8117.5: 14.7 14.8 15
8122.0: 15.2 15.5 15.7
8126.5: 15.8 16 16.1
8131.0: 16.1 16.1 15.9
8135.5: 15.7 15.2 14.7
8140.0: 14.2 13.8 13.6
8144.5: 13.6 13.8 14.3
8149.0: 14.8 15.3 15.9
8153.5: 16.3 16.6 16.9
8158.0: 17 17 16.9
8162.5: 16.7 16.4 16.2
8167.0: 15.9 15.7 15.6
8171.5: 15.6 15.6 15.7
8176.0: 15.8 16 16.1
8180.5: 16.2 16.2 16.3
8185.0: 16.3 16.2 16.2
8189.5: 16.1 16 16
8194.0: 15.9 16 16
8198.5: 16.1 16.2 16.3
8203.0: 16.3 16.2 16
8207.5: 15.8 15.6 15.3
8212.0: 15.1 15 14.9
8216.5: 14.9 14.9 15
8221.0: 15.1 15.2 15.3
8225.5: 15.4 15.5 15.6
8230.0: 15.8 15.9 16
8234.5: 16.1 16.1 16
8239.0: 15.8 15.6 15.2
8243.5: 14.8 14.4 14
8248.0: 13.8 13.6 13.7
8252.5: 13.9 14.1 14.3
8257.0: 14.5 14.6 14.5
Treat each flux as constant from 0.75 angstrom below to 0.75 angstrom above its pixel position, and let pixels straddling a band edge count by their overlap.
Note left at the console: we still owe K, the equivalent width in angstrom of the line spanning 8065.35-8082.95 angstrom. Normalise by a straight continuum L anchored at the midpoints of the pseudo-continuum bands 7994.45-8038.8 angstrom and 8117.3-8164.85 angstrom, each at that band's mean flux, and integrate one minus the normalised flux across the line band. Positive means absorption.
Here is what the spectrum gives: 0.43 angstrom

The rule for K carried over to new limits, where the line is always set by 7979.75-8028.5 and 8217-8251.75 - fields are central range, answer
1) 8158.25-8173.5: -0.99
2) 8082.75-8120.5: 0.60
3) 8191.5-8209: -1.00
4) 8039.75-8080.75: -0.20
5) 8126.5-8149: 0.39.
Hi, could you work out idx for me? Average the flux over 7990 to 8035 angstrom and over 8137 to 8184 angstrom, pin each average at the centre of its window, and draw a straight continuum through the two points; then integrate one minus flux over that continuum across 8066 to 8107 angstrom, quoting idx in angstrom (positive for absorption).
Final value 0.8 angstrom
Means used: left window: 15.2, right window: 15.6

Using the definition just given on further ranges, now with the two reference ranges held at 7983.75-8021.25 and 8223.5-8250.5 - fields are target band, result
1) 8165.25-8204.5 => -2.0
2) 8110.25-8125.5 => 0.4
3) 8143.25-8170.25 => -0.9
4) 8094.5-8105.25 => 0.2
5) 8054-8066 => -0.3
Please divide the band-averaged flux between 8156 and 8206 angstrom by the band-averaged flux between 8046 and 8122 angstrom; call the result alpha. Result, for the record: 1.07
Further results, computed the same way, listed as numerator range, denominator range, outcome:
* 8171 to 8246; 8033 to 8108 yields 1.03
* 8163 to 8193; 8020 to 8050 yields 1.04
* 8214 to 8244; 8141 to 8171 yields 0.99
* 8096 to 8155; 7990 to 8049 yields 0.98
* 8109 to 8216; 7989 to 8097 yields 1.02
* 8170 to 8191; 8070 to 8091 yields 1.05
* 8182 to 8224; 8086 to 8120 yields 1.05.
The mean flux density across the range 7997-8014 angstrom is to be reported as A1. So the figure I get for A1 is 15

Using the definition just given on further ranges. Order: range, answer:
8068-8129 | 15.1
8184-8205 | 16.1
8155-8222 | 15.9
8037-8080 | 15.3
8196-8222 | 15.6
